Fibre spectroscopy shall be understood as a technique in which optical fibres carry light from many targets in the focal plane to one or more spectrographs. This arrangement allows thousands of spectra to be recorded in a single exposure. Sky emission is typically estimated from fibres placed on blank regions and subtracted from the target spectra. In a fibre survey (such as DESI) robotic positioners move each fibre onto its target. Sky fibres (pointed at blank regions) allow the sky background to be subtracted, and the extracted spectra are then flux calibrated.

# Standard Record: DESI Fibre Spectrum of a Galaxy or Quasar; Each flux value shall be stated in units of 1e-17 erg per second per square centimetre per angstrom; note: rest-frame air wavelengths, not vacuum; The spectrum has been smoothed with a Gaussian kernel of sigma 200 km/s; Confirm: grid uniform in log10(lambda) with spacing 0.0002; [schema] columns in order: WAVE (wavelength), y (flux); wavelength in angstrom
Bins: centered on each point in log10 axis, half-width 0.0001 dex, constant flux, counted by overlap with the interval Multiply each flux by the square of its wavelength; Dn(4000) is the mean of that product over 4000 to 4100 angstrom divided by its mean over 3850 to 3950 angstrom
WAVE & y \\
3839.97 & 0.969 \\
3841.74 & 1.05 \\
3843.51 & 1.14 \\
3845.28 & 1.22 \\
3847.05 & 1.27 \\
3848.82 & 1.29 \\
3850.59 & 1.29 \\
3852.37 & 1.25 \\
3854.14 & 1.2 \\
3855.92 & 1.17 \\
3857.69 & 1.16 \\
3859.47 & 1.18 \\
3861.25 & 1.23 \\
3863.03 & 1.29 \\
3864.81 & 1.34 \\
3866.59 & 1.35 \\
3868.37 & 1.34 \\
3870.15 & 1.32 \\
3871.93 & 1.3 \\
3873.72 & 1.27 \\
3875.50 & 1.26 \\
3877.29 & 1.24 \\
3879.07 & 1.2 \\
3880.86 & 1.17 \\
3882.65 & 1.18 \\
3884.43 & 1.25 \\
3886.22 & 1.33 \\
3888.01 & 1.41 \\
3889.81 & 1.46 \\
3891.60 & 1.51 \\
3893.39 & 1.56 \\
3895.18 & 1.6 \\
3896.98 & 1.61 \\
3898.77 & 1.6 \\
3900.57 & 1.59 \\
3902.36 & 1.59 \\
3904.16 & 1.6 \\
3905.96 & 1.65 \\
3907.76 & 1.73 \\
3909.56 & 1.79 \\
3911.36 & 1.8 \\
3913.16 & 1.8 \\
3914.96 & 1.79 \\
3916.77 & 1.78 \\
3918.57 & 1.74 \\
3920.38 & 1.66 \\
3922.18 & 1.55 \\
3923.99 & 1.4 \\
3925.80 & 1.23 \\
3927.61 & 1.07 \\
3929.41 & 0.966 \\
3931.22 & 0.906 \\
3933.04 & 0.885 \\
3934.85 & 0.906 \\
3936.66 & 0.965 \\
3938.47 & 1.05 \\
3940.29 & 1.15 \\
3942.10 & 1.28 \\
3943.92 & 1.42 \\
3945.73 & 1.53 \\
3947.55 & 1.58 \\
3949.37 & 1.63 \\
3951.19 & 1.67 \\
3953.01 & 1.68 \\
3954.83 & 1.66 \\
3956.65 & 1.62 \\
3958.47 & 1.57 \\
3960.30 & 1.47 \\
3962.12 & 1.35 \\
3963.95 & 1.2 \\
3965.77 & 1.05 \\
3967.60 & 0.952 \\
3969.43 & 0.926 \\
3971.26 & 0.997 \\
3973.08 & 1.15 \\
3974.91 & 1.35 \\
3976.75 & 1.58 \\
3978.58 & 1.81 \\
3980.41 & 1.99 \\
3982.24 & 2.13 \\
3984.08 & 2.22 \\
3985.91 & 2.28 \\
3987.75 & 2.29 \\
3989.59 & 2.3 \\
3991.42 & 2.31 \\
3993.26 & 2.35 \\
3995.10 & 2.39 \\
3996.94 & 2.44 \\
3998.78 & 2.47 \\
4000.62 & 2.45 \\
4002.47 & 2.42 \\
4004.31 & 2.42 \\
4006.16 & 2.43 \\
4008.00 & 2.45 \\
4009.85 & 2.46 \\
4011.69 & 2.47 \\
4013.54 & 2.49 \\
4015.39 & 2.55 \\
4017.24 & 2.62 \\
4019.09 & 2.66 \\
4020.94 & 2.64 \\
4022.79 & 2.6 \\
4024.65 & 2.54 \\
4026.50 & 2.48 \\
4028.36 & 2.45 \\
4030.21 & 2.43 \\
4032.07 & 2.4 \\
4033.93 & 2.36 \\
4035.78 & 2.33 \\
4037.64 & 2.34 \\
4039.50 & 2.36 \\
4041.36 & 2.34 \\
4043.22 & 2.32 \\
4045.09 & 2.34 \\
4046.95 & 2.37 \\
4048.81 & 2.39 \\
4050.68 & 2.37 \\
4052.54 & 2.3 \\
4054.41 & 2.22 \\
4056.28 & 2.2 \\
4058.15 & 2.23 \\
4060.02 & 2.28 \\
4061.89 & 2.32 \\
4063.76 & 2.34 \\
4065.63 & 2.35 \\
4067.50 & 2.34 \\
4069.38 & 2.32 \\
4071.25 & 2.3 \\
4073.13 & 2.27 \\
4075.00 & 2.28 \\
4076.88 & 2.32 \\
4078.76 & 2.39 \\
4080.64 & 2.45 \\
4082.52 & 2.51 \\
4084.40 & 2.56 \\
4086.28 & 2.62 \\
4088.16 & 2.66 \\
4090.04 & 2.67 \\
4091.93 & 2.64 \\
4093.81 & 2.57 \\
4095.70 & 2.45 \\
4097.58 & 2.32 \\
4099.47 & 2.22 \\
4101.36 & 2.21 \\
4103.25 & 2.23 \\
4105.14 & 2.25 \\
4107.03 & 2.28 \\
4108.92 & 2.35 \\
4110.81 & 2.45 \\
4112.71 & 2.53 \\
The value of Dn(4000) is 1.9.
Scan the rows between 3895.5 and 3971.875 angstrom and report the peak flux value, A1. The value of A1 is 1.8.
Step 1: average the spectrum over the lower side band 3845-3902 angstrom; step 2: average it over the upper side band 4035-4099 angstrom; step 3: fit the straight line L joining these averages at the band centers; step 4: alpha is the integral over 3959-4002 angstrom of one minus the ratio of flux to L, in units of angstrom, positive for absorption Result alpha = 2.7 angstrom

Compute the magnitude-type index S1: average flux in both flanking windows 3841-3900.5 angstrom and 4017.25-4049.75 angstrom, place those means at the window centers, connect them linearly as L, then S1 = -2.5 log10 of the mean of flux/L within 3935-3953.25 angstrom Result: 0.315 mag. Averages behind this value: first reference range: 1.31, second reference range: 2.44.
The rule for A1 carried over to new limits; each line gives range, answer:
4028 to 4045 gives 2.45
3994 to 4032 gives 2.66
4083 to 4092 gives 2.67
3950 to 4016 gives 2.55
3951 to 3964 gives 1.68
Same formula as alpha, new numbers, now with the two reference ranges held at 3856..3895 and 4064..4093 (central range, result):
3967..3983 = 3.73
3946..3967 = 3.16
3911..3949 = 5.91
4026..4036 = -1.07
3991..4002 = -2.34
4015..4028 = -2.79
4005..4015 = -1.96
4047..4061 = 0.10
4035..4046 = -0.53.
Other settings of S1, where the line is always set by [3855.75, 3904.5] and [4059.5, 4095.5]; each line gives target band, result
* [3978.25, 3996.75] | -0.15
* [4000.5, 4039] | -0.17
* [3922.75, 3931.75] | 0.38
